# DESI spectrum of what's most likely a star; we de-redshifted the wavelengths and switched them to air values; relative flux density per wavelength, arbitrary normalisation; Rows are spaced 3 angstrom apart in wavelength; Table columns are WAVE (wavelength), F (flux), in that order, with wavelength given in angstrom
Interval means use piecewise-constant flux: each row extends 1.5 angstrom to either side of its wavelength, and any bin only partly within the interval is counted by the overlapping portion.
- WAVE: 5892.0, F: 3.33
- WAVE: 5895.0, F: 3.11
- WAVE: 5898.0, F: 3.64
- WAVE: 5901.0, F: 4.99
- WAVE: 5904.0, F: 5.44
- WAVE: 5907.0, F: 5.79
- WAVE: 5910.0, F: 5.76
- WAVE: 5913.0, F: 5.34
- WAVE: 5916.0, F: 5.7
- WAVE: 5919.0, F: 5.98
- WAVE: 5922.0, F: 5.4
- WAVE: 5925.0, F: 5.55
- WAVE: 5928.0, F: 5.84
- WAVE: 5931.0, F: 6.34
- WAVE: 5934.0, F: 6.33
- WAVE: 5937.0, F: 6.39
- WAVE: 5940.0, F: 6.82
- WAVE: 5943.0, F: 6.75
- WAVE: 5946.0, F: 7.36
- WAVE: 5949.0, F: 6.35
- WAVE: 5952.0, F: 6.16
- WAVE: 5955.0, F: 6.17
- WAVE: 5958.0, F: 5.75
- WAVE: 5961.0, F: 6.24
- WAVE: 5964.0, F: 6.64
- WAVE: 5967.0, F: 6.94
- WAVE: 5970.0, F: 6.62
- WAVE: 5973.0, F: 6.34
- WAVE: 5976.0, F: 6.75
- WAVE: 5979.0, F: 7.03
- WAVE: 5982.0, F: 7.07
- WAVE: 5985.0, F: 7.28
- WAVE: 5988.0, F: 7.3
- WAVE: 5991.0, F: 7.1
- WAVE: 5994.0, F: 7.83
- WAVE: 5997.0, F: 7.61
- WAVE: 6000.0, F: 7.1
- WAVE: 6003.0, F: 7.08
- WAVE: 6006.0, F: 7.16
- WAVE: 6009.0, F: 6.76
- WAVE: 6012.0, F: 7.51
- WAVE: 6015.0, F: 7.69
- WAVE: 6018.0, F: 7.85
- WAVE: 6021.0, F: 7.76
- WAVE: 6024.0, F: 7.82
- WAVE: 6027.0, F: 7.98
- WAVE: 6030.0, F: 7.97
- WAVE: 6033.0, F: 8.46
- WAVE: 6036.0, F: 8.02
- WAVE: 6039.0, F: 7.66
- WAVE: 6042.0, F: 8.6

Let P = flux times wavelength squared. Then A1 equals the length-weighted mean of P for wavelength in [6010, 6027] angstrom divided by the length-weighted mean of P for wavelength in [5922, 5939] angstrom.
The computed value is 1.31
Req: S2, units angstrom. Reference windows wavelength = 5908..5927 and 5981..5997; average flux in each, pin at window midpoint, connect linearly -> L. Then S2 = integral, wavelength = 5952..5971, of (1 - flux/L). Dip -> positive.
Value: 0.9 angstrom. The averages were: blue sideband 5.63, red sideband 7.35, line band 6.37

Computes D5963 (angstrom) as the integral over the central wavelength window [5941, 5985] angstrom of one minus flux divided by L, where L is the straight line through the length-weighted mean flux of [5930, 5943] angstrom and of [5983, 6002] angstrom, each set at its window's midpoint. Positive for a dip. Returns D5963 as 1.89 angstrom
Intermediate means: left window 6.51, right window 7.35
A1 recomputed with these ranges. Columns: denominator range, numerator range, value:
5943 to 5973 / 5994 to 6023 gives 1.17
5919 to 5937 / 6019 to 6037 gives 1.39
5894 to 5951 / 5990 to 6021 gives 1.32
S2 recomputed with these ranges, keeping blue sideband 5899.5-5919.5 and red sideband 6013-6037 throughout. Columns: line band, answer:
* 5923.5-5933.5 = 0.0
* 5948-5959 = 0.6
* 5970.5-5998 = -0.1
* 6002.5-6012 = 0.6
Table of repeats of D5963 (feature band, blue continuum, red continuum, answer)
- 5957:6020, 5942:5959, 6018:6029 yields 1.15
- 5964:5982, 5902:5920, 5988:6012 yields 0.03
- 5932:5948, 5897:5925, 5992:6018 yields -1.90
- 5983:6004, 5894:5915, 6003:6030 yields -0.93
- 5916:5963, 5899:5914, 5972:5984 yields -1.18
